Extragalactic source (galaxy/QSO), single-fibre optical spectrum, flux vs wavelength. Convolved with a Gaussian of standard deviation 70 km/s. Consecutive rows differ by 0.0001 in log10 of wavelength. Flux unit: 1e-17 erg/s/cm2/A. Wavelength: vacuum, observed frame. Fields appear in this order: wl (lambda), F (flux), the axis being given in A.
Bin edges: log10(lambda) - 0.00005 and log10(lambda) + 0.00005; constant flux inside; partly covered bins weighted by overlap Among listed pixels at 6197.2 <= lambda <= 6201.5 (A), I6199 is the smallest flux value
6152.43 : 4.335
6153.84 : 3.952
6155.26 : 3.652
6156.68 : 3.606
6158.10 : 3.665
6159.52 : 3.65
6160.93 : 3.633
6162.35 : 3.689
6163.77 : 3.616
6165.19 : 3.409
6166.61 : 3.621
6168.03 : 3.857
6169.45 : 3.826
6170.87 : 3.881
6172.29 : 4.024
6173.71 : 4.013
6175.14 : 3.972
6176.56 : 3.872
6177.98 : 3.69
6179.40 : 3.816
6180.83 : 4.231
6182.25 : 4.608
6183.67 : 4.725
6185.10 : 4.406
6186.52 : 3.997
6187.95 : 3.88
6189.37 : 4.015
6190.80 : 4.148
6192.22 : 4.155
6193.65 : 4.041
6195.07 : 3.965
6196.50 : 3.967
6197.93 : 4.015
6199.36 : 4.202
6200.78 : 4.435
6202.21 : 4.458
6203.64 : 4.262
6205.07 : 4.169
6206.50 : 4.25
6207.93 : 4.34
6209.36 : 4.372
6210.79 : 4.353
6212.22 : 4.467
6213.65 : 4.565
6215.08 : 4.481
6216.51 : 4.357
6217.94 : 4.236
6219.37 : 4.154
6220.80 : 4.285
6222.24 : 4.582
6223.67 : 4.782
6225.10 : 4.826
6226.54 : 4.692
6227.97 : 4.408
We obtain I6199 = 4.015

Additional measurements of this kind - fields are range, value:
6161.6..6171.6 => 3.409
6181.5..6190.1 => 3.88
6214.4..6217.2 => 4.357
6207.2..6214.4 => 4.34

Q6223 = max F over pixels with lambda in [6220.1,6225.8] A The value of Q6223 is 4.826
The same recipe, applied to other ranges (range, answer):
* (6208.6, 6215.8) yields 4.565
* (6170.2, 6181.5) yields 4.231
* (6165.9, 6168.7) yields 3.857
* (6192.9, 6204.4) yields 4.458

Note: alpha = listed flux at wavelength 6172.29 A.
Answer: 4.024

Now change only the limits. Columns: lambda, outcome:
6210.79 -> 4.353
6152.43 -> 4.335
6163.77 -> 3.616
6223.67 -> 4.782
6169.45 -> 3.826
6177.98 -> 3.69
